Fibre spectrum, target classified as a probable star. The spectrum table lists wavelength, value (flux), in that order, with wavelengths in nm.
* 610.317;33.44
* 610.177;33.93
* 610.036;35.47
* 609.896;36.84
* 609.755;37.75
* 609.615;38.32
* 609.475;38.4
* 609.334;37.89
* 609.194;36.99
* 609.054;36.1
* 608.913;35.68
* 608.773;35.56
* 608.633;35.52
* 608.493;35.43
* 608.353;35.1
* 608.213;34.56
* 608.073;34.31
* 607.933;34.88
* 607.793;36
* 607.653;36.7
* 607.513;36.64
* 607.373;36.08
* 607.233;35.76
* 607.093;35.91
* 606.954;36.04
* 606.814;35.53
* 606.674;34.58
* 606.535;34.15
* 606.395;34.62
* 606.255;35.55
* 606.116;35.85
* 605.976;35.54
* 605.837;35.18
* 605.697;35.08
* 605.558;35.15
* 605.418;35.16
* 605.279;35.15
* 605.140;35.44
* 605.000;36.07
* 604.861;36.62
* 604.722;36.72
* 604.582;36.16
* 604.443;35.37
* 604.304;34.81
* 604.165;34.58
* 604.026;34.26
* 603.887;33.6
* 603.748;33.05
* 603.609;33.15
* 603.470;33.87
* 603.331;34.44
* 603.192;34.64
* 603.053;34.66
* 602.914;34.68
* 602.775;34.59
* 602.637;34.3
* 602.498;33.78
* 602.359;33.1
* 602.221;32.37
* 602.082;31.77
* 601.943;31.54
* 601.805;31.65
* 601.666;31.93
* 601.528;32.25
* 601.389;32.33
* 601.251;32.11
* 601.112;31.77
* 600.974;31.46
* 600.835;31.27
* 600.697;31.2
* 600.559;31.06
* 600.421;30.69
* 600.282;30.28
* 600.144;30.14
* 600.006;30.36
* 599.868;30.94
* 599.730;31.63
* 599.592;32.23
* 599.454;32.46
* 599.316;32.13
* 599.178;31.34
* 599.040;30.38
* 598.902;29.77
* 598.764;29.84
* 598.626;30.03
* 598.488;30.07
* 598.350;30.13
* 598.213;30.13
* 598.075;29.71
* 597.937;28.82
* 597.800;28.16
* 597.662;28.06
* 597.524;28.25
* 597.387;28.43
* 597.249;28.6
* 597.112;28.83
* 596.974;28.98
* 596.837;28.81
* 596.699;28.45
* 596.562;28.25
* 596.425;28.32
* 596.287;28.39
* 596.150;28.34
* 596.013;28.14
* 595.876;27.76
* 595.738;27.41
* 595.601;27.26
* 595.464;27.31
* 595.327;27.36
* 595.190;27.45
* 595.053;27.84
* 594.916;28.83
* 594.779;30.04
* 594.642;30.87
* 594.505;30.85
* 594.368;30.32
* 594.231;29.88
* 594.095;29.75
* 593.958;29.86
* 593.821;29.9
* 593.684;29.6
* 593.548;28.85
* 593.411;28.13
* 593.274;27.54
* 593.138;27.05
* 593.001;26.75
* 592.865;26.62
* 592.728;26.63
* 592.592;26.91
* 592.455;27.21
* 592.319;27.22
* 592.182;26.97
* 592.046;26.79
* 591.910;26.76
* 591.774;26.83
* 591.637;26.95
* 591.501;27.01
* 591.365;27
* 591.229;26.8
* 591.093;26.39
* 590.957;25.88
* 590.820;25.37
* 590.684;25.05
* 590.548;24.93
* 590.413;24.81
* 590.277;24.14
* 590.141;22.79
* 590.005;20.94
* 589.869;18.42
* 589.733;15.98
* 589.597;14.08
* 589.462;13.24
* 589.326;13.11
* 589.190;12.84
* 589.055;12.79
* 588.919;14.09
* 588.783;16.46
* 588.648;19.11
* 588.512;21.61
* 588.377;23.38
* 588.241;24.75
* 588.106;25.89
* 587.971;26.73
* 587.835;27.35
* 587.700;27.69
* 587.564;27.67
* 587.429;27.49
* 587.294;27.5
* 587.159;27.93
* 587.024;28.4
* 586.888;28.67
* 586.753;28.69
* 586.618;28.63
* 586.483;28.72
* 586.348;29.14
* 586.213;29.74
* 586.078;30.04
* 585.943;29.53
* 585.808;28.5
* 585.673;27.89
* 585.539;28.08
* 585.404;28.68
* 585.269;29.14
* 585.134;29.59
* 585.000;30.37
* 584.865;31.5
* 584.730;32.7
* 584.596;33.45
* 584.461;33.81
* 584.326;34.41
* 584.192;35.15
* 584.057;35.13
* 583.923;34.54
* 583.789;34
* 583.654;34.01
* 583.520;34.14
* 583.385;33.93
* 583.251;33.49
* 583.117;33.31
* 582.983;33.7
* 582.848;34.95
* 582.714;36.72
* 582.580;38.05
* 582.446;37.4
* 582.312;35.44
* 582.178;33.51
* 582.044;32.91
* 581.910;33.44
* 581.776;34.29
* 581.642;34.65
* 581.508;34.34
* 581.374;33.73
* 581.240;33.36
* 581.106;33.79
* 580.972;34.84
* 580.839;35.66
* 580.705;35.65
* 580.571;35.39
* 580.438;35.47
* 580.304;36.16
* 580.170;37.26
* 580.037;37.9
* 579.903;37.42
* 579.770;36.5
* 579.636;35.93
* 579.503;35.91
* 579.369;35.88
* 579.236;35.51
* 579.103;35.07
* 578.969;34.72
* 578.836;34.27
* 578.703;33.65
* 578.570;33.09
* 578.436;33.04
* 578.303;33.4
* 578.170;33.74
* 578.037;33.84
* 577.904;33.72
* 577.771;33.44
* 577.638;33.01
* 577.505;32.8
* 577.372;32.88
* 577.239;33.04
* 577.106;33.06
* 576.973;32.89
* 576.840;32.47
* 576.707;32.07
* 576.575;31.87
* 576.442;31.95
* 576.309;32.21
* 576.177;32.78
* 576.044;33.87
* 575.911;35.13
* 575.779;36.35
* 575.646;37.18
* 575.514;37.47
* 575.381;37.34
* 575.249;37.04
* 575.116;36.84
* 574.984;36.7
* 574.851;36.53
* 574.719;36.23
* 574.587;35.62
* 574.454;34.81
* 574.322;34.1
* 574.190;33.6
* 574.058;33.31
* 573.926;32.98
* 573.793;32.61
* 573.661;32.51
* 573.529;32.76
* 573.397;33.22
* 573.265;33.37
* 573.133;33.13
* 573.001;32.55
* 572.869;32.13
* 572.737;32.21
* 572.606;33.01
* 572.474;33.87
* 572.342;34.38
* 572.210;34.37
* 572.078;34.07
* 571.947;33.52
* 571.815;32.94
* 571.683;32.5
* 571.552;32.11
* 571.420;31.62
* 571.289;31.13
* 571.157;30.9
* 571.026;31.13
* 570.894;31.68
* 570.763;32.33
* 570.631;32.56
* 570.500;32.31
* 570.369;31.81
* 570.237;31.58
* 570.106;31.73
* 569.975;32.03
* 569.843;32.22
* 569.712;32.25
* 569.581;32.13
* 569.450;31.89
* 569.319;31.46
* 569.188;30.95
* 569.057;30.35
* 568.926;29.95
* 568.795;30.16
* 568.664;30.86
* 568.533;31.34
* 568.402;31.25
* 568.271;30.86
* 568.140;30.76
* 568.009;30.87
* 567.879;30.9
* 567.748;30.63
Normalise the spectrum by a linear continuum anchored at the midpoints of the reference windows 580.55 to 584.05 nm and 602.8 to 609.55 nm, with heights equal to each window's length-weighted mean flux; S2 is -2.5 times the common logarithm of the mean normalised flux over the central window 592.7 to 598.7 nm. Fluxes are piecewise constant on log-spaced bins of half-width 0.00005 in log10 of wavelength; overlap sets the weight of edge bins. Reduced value 0.22 mag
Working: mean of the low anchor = 34.6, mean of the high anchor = 35.4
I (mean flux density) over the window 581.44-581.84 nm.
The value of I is 34.4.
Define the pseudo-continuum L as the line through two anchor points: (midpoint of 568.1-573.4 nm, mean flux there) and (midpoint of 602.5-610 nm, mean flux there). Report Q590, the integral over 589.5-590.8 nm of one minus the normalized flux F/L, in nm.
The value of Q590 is 0.49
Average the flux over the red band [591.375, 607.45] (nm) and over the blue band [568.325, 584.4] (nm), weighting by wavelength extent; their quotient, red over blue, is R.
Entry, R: 0.92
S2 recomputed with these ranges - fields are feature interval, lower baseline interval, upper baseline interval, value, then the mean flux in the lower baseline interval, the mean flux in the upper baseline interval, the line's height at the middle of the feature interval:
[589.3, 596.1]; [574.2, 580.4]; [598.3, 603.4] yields 0.246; 34.7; 31.9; 32.9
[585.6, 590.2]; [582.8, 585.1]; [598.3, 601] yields 0.367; 33.6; 30.9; 32.9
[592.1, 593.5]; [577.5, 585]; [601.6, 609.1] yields 0.267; 34.6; 34.8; 34.7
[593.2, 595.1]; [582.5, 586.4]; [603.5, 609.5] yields 0.146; 32.4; 35.4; 33.7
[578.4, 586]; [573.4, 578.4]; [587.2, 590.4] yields -0.226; 34.1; 20.9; 27.7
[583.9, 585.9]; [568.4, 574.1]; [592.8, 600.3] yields -0.030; 32.2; 29.2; 30.6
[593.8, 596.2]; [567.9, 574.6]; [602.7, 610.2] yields 0.193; 32.3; 35.5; 34.4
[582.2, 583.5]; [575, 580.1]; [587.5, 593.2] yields -0.176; 34.5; 23.3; 29.9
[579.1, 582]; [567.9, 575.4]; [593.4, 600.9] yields -0.121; 32.7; 29.5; 31.6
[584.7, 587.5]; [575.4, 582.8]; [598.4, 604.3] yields 0.166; 34.6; 32.2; 33.8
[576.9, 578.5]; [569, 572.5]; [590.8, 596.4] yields -0.079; 32.2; 27.9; 30.9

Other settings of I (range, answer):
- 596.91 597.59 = 28.6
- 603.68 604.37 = 34.1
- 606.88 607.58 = 36.1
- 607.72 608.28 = 34.9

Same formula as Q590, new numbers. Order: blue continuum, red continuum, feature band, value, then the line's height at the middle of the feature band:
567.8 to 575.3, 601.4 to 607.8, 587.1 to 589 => 0.54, 33.6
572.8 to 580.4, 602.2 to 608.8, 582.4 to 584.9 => 0.01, 34.5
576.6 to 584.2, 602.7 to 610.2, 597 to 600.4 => 0.50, 35.2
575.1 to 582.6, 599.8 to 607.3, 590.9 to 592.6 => 0.36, 34.2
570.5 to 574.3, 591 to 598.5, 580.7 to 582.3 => -0.17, 30.9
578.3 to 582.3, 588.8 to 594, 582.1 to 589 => 0.01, 29.7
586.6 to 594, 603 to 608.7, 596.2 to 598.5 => 0.04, 29.3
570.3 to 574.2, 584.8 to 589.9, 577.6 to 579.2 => -0.24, 29.4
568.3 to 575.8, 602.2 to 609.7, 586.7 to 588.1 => 0.26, 34.1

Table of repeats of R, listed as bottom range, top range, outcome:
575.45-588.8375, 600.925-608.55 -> 1.07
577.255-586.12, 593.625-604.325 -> 0.91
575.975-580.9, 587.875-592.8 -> 0.66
